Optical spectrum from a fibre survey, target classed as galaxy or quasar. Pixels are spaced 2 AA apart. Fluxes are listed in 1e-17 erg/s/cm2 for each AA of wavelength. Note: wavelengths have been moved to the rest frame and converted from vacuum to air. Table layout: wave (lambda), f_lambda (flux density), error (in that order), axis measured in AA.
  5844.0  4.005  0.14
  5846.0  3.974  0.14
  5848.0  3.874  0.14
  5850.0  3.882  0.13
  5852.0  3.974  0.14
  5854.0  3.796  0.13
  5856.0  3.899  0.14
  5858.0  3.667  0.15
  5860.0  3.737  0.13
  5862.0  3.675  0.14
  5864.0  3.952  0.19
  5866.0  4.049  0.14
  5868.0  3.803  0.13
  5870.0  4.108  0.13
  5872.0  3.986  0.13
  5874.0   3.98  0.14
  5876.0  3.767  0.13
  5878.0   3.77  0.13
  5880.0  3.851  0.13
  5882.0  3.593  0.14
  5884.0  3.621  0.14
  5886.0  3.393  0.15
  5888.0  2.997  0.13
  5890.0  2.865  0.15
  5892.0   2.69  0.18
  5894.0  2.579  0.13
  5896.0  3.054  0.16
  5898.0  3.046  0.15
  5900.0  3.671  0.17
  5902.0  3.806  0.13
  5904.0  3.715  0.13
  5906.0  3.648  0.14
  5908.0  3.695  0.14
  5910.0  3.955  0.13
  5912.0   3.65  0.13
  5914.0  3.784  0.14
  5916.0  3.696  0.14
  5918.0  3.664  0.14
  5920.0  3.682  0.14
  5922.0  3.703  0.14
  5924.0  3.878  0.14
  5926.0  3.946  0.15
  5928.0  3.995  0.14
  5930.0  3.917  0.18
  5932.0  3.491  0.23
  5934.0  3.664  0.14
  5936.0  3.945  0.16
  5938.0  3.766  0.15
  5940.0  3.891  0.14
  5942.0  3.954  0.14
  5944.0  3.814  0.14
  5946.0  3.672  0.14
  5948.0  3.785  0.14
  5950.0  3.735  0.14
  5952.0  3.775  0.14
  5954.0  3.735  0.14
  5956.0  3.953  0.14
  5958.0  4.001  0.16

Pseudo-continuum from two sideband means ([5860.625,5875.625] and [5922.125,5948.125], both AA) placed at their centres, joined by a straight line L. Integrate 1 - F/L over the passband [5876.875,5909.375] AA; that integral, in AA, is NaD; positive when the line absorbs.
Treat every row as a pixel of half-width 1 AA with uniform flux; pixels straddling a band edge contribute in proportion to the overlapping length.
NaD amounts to 4.21 AA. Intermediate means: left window 3.92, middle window 3.38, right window 3.82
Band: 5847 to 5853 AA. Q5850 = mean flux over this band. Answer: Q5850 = 3.91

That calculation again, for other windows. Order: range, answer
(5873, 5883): 3.79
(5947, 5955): 3.76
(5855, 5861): 3.77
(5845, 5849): 3.92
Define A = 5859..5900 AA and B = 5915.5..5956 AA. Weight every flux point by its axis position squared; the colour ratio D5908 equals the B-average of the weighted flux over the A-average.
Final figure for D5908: 1.10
